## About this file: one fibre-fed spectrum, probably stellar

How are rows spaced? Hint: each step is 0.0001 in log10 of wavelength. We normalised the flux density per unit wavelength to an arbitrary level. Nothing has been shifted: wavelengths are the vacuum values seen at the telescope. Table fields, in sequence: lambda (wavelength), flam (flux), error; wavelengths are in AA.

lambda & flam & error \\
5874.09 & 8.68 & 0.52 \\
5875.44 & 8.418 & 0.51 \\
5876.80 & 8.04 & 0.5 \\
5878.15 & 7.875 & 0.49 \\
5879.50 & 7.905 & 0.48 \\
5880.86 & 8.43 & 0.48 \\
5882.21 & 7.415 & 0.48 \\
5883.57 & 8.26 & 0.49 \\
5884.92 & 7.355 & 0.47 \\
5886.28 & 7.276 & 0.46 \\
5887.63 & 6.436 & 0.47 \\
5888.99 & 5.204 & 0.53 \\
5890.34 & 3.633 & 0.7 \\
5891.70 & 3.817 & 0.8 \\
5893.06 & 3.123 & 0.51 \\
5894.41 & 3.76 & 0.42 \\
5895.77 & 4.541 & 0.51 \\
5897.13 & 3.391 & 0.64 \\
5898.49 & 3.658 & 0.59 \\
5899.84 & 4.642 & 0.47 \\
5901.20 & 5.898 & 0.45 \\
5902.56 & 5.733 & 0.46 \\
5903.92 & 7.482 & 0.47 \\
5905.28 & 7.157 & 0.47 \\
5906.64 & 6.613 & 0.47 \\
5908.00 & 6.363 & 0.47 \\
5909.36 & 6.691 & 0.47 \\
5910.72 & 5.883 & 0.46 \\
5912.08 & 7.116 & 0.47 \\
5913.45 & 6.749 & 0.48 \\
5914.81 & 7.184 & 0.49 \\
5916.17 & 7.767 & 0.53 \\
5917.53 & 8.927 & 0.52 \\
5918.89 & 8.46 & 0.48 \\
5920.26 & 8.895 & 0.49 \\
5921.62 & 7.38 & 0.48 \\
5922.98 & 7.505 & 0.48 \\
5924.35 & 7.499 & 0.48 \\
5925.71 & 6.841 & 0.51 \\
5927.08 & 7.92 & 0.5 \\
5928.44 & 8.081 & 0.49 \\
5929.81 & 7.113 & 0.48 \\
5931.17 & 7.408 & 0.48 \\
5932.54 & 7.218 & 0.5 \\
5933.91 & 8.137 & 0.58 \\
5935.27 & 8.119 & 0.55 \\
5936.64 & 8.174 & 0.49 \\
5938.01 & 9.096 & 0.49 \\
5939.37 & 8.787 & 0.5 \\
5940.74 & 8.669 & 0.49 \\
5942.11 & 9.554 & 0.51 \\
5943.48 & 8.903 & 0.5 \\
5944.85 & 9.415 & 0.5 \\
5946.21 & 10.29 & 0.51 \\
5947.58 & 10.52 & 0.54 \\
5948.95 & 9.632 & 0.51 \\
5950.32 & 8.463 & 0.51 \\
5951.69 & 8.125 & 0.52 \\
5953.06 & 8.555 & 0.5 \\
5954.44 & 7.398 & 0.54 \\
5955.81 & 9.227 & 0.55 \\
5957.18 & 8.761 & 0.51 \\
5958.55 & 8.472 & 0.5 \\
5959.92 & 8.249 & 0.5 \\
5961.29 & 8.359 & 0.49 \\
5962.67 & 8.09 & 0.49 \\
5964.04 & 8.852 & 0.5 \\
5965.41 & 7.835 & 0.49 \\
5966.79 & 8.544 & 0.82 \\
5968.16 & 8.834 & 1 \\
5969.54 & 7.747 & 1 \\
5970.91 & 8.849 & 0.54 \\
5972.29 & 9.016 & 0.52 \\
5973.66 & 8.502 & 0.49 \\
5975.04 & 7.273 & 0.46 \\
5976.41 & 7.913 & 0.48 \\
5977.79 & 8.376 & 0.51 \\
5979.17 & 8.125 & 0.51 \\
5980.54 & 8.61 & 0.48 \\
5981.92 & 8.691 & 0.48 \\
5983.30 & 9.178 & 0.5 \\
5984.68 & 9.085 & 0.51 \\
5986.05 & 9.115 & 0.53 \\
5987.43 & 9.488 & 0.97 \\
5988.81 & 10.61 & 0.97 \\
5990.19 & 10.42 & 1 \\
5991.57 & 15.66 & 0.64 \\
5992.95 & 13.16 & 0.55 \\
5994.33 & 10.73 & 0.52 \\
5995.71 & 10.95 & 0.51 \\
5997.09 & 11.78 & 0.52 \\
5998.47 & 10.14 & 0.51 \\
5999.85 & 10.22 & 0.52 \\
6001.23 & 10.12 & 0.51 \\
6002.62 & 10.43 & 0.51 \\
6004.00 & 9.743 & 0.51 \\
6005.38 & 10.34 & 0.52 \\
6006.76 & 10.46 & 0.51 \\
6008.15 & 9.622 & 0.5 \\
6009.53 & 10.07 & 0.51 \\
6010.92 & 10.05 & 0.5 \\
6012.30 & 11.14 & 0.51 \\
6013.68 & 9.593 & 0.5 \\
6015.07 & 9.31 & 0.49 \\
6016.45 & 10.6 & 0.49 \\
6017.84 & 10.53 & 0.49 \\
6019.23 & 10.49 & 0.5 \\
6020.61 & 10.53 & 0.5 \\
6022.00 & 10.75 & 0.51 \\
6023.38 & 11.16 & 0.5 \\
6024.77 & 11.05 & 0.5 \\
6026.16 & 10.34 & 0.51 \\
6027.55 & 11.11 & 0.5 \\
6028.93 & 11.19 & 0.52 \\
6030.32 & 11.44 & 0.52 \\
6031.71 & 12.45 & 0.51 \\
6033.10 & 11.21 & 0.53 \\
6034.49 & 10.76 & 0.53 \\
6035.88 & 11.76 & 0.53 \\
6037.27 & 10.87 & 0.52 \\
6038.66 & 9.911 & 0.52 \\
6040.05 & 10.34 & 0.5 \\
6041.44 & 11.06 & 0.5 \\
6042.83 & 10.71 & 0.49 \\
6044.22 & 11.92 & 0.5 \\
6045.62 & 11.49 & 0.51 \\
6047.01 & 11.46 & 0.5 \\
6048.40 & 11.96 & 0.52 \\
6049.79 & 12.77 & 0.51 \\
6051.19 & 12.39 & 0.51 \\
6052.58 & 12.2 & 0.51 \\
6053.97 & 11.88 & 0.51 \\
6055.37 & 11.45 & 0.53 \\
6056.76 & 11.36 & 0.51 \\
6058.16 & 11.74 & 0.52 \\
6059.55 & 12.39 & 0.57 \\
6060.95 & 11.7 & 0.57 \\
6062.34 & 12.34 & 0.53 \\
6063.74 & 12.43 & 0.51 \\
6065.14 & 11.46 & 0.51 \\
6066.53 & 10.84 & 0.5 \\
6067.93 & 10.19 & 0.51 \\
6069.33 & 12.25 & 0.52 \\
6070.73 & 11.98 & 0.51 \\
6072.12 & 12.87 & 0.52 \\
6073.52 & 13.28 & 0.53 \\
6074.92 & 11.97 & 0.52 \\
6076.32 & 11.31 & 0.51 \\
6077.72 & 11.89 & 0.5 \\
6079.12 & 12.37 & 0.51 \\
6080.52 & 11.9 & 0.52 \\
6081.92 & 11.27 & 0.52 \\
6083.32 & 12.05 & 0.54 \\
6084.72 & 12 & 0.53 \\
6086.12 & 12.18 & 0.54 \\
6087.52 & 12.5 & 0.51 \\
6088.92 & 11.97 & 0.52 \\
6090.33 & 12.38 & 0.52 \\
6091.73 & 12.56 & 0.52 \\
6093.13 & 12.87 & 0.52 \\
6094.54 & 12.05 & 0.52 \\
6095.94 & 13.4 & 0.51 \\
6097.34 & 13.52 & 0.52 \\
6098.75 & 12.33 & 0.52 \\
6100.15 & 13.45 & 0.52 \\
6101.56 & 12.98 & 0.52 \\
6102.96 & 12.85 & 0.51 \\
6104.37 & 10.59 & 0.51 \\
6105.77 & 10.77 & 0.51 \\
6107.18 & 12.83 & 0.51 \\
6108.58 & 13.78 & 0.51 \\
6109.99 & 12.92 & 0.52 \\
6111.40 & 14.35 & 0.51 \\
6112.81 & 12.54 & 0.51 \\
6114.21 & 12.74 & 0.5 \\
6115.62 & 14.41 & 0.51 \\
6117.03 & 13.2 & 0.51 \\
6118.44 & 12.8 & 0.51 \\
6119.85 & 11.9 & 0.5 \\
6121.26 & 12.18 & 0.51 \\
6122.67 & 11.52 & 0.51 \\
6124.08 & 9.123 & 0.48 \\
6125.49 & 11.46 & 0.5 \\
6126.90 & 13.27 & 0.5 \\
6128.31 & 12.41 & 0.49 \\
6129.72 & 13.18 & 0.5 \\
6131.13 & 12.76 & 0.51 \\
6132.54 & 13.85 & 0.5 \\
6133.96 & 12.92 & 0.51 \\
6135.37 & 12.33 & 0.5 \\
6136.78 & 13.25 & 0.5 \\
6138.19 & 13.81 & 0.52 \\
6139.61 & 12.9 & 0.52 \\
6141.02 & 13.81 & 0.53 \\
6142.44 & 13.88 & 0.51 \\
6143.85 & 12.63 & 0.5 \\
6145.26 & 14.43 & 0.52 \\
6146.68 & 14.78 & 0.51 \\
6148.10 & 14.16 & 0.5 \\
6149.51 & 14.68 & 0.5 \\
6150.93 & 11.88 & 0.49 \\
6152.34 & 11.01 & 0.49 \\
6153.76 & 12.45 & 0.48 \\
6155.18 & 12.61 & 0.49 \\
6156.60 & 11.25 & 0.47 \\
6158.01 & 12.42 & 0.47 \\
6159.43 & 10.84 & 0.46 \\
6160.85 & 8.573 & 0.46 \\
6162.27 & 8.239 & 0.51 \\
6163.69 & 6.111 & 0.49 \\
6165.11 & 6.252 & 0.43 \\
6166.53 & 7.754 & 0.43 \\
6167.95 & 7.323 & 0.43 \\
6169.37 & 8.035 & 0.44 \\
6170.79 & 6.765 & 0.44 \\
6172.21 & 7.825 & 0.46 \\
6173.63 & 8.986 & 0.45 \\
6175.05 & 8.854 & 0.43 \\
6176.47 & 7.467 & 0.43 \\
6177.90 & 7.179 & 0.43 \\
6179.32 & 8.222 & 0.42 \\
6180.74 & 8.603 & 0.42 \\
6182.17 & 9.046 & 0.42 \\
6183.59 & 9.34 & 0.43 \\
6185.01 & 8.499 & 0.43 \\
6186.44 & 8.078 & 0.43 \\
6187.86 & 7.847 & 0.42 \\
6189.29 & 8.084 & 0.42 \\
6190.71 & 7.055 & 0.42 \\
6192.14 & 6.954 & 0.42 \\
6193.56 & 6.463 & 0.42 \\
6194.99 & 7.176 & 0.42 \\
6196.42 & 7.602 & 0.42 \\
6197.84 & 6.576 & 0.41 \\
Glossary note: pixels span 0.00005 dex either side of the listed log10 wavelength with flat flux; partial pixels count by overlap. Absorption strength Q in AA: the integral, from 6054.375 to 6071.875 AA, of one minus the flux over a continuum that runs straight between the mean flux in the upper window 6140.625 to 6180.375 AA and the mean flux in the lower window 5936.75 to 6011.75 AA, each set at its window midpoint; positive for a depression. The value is -3.4 AA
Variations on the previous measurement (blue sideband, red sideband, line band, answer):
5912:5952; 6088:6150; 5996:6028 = -0.5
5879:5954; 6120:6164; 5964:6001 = -3.6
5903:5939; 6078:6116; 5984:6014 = -2.6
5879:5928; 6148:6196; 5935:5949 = -4.9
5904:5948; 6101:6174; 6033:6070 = -4.8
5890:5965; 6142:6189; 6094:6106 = -4.4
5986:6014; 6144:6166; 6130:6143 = -2.3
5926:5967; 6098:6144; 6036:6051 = -0.6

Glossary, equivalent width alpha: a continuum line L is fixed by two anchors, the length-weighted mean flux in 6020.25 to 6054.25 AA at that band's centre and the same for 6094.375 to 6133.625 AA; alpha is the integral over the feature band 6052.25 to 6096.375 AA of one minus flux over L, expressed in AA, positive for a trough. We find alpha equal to -0.3 AA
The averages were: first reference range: 11.3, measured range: 12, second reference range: 12.6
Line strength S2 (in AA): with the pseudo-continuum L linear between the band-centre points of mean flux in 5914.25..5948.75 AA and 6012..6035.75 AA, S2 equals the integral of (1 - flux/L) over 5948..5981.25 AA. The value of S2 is 2.9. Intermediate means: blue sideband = 8.34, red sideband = 10.8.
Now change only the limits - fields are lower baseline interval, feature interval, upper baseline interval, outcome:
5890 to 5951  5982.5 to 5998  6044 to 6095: -2.4 AA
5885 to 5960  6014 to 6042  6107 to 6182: -4.9 AA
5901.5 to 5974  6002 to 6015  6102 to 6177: -1.1 AA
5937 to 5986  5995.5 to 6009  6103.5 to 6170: -1.3 AA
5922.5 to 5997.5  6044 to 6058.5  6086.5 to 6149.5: -0.9 AA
